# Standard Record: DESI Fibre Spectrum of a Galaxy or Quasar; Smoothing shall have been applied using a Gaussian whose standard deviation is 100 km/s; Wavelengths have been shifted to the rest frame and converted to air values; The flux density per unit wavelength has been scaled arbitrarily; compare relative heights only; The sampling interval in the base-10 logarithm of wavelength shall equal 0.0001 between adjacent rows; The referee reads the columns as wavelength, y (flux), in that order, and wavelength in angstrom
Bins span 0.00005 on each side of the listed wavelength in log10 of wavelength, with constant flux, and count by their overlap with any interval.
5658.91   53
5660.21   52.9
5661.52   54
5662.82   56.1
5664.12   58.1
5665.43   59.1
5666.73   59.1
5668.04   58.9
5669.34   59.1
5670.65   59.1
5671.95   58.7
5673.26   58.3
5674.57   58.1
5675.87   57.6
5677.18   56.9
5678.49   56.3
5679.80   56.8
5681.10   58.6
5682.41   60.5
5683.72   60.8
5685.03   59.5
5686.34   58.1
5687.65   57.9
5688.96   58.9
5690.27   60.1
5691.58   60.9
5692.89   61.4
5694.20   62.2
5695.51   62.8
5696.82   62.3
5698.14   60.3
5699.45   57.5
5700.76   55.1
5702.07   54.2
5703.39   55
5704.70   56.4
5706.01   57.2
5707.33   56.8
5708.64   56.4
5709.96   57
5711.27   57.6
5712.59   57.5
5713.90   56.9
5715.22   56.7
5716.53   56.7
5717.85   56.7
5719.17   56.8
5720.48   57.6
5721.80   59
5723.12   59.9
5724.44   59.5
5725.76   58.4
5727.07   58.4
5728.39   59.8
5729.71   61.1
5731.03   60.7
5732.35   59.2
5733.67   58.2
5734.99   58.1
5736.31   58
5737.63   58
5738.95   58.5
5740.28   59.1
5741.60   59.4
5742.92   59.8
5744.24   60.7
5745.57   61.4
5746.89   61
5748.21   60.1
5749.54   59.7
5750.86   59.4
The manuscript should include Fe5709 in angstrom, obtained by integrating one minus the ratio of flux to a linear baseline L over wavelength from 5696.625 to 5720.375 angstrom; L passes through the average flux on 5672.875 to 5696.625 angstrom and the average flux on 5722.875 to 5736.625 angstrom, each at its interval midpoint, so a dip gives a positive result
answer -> 0.9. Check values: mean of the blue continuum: 59.3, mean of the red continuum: 59.2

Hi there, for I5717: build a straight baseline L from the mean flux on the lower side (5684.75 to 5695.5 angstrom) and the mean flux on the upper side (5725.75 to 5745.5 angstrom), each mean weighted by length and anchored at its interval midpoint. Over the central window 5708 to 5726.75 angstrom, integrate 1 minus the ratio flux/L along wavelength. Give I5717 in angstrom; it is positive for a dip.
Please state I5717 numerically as 0.6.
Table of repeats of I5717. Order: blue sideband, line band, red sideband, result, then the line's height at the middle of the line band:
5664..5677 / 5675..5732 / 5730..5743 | 0.3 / 58.7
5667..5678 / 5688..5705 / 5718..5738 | -0.1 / 58.5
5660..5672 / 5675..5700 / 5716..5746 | -0.6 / 58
